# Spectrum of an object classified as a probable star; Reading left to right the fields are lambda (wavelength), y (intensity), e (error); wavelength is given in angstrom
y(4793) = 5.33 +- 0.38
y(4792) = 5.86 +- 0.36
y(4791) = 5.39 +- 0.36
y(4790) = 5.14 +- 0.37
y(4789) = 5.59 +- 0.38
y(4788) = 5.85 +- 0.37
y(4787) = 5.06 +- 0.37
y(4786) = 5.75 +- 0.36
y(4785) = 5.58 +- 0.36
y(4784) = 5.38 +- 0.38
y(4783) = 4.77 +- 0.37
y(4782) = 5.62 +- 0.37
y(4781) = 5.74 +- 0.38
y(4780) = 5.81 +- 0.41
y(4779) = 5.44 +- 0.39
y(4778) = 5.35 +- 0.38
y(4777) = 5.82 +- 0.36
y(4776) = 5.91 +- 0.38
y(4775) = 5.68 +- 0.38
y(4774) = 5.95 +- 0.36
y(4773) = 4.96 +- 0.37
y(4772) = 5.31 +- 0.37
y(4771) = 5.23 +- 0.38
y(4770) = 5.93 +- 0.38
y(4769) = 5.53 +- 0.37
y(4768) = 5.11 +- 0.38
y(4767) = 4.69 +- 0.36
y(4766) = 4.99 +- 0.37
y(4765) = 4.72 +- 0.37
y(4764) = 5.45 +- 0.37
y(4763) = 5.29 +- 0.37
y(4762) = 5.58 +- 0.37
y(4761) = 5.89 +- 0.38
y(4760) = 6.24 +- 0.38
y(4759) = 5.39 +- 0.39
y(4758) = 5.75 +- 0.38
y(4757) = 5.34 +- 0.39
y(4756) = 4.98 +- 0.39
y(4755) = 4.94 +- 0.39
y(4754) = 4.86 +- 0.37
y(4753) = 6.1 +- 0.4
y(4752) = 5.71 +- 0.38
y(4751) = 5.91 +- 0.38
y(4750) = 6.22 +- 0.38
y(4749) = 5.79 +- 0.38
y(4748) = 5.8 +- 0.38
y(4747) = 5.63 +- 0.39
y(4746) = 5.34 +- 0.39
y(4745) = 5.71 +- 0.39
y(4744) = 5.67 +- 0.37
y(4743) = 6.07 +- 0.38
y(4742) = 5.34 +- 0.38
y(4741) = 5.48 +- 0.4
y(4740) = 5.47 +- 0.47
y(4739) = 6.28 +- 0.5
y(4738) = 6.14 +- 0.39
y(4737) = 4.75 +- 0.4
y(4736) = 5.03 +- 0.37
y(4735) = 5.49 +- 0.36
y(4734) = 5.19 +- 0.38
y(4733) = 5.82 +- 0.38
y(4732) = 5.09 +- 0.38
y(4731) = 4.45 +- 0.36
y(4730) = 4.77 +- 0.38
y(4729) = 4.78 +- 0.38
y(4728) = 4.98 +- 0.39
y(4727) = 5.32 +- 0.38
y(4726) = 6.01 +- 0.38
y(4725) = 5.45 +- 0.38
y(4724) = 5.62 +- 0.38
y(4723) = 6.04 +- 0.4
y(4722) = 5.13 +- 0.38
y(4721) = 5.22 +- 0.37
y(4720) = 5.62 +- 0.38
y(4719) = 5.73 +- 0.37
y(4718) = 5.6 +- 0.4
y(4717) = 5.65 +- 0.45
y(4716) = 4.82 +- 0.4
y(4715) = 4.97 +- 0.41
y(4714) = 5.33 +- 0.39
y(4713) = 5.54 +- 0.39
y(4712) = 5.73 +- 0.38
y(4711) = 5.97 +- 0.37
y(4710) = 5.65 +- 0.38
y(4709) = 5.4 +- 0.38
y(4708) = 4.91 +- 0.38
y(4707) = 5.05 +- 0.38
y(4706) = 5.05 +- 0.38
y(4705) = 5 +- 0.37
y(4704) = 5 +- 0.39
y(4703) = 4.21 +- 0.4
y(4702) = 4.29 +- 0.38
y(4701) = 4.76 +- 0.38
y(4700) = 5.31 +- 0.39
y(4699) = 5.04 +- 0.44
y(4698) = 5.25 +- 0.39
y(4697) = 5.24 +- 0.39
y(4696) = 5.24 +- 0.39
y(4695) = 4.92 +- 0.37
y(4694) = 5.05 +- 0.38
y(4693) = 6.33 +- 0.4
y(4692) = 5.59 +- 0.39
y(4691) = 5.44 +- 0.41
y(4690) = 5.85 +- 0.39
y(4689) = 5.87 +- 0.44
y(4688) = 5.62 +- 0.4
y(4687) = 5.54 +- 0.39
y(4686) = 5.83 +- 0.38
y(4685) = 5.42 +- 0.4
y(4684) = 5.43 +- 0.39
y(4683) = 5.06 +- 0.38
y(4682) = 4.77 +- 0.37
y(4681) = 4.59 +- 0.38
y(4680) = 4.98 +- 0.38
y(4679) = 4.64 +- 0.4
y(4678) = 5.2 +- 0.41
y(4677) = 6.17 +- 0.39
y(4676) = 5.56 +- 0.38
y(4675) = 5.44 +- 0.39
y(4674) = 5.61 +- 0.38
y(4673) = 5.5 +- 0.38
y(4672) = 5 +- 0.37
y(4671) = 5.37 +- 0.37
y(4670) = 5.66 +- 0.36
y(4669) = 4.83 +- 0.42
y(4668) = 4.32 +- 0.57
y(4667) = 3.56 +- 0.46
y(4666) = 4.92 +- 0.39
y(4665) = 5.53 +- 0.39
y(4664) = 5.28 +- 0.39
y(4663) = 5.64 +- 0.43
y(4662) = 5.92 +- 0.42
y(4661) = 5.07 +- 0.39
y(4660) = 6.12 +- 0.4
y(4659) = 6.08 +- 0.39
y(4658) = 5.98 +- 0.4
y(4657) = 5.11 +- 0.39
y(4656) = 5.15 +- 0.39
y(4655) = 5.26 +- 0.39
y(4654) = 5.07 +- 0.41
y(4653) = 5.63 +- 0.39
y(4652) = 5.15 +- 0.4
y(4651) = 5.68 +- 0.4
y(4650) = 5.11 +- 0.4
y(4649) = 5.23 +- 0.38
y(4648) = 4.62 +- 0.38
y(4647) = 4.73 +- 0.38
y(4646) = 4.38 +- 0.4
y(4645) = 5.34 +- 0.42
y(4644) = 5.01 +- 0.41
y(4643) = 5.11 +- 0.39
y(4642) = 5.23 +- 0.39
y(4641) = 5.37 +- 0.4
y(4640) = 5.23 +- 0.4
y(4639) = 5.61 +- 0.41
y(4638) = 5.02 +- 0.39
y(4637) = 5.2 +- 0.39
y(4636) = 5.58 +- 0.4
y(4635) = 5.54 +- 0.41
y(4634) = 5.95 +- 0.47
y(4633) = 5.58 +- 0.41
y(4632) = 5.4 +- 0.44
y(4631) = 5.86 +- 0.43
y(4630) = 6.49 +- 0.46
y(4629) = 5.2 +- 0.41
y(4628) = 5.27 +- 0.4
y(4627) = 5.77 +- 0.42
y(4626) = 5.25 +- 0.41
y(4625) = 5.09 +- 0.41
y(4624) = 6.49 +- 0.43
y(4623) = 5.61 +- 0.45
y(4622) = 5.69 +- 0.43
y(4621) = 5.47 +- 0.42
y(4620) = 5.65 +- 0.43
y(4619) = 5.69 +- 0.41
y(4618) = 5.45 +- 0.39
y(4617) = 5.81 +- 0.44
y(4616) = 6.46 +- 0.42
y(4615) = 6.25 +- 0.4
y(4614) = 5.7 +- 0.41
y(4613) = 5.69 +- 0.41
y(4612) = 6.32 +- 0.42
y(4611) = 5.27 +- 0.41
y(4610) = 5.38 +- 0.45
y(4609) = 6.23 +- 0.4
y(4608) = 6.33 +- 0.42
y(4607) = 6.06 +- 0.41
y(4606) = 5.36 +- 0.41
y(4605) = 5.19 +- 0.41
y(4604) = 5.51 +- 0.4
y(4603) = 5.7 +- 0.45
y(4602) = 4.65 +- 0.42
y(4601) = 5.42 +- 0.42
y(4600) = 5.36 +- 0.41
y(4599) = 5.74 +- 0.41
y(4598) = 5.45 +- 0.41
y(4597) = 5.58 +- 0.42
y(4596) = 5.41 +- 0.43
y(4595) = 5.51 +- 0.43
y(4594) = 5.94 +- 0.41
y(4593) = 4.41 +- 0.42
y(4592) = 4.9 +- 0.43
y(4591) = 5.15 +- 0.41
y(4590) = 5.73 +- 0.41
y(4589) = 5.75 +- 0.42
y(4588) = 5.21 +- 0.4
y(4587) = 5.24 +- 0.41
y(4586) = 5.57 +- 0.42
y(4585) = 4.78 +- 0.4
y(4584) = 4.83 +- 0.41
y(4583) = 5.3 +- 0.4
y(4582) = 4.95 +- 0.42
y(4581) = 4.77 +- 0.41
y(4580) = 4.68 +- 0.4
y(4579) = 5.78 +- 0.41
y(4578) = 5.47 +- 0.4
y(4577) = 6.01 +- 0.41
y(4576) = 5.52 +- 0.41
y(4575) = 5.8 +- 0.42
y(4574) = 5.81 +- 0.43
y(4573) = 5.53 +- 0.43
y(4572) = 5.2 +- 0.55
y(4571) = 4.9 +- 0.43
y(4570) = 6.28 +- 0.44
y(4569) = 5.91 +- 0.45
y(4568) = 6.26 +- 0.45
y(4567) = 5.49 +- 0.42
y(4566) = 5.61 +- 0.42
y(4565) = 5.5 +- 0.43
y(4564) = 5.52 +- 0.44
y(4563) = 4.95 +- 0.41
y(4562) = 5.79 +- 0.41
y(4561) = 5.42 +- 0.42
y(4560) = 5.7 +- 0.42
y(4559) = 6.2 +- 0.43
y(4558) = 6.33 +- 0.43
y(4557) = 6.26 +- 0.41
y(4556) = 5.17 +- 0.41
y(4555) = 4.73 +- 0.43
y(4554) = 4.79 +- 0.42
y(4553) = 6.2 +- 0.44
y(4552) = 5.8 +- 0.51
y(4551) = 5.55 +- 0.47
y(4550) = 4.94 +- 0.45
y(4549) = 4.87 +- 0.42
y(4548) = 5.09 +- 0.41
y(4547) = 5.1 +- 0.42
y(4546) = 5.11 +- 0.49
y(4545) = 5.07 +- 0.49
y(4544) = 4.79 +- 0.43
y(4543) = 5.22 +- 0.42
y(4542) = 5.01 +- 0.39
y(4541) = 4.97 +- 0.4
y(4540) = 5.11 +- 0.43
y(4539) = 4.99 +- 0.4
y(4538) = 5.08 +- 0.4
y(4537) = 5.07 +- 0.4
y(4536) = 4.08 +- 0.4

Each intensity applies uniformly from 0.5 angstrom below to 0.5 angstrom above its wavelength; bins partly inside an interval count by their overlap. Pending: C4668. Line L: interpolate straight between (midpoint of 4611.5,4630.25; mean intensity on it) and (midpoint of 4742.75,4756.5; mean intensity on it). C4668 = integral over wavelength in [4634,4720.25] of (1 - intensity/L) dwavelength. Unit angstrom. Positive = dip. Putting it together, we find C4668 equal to 6.3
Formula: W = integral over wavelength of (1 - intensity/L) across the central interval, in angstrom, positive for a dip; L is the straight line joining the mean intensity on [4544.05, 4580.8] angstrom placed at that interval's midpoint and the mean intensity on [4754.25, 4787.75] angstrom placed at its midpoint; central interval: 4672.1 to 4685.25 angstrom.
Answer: 0.5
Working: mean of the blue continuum 5.49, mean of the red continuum 5.43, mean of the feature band 5.25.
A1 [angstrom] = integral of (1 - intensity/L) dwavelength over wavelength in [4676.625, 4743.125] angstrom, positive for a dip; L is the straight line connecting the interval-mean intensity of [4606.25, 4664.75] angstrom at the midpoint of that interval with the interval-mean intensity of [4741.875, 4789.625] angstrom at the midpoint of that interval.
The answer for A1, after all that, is 2.5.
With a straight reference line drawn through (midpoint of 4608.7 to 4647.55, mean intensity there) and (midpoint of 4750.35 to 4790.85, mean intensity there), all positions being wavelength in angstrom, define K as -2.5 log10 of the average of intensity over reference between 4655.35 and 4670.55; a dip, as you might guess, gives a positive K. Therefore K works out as 0.049 mag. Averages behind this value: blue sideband 5.54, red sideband 5.46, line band 5.28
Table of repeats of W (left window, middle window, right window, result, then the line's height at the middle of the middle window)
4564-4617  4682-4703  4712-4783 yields 0.6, 5.48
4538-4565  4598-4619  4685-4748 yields -1.3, 5.35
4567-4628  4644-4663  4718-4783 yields 0.7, 5.51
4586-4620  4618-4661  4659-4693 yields 0.2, 5.46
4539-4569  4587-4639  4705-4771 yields -1.6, 5.41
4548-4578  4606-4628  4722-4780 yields -0.9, 5.55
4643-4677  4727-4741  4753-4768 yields 0.1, 5.3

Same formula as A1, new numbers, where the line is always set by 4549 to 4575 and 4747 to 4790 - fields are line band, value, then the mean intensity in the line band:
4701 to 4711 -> 1.0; 4.99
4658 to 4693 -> 1.1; 5.36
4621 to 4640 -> -0.1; 5.58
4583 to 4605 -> 1.0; 5.32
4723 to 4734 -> 0.5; 5.26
